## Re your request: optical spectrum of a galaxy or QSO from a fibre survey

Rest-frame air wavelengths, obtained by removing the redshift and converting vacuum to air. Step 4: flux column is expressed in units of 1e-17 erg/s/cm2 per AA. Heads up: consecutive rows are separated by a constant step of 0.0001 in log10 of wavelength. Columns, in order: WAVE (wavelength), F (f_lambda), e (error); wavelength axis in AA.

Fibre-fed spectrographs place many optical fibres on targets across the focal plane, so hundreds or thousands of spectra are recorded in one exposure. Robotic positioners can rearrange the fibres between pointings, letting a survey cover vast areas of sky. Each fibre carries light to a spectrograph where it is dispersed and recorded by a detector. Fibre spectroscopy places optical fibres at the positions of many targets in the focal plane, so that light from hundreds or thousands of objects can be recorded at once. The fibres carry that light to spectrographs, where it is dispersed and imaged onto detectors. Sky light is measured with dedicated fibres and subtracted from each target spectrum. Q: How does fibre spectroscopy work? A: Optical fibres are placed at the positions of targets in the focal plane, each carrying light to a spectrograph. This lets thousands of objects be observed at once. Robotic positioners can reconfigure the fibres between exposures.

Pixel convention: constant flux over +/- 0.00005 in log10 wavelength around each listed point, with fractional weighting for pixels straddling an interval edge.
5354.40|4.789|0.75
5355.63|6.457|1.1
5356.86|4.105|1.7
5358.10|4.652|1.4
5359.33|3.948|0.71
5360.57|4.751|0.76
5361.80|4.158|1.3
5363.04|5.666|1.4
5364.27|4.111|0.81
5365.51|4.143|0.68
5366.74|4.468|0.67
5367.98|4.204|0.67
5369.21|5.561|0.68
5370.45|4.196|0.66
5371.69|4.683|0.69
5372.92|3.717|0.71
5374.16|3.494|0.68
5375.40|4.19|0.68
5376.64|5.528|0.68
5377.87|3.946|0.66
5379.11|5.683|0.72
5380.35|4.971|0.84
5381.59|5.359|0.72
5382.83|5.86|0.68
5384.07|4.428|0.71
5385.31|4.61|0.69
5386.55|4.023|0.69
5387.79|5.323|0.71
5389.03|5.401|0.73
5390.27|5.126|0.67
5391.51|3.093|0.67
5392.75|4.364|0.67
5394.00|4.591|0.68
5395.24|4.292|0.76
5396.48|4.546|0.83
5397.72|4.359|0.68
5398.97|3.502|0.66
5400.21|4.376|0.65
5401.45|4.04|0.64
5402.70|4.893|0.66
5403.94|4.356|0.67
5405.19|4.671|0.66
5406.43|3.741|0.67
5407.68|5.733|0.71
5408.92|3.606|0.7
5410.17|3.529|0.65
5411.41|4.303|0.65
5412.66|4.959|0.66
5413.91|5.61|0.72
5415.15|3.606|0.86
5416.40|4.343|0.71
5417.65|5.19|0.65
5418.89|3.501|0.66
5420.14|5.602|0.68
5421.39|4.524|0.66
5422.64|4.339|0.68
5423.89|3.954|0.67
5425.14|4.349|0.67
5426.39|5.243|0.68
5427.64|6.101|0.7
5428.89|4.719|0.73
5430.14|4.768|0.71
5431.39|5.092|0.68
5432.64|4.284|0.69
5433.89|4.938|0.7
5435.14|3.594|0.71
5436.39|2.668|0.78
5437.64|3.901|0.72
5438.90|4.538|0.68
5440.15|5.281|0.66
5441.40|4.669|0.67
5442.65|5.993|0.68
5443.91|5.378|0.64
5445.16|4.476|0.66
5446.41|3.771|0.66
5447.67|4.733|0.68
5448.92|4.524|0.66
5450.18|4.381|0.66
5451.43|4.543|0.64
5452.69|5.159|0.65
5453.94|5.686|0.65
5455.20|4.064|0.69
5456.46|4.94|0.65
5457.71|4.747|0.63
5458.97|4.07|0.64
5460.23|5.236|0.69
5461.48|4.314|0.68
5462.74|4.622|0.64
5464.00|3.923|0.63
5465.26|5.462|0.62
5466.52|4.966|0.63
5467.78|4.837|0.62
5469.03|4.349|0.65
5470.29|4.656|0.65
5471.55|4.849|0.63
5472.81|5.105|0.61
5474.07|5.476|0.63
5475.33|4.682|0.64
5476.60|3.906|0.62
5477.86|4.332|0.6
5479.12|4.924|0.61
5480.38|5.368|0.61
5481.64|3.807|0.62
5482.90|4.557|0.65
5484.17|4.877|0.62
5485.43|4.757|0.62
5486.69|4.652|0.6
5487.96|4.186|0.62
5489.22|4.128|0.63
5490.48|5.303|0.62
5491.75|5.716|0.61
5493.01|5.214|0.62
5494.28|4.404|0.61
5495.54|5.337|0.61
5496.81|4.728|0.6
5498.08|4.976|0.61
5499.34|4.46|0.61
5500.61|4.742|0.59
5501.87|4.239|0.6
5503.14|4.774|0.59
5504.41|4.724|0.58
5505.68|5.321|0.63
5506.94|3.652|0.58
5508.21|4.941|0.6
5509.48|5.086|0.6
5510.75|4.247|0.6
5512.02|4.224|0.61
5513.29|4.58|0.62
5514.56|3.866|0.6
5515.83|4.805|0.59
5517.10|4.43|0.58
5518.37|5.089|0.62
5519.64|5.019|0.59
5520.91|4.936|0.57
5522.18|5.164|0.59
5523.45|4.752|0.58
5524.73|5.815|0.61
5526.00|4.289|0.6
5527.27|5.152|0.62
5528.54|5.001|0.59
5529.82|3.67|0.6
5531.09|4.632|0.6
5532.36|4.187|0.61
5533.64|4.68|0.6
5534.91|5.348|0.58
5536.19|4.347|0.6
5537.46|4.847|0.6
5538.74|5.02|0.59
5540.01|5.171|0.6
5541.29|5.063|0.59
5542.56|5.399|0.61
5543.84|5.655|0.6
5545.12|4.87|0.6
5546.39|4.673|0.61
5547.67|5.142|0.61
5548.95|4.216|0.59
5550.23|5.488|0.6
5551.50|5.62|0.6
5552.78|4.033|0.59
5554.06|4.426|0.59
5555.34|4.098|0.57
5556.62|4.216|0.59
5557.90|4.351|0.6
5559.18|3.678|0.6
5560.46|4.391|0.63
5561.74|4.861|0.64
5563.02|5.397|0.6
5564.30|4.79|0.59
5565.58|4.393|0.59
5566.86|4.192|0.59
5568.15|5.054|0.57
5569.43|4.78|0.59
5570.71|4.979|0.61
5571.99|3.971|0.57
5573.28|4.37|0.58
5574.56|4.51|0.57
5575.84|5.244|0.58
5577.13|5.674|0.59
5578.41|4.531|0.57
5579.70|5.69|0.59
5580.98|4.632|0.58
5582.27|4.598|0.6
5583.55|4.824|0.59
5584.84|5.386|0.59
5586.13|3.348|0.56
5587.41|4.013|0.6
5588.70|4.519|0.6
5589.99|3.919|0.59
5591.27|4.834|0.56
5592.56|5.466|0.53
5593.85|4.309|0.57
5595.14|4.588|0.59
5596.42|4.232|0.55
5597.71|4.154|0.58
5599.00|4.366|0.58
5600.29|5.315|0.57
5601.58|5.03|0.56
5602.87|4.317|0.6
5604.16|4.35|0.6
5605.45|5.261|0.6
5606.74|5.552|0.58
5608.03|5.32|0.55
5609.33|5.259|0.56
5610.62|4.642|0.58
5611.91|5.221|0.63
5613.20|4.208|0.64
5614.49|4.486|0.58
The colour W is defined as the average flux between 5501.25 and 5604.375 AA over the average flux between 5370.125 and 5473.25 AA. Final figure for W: 1.0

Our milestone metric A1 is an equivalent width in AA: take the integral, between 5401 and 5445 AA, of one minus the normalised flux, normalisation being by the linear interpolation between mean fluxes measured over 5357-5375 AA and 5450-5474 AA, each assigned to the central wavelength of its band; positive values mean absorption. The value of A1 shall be 0.37 AA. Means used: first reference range 4.4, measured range 4.57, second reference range 4.76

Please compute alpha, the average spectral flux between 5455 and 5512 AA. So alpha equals 4.7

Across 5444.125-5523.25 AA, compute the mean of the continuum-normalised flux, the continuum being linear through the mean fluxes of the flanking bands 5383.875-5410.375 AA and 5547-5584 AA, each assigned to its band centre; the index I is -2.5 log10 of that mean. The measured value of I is -0.03 mag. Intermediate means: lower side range 4.4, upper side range 4.69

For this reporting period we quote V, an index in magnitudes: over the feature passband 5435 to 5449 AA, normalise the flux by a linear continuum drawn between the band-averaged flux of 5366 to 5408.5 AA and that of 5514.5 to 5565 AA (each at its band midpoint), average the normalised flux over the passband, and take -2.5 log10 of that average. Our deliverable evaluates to 0.04 mag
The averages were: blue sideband 4.56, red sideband 4.77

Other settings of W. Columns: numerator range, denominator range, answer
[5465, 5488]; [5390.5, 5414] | 1.09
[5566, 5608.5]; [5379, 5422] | 1.03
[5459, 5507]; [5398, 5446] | 1.04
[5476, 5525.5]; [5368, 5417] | 1.04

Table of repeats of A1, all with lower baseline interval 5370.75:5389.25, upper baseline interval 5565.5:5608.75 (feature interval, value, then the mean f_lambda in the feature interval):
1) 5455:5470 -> 0.2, 4.65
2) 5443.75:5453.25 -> 0.3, 4.58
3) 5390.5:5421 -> 2.2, 4.38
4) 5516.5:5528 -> -0.6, 4.96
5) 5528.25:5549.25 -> -0.5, 4.82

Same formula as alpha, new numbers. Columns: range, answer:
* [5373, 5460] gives 4.58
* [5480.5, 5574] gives 4.72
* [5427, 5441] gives 4.54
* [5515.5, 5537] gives 4.78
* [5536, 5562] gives 4.75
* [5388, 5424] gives 4.44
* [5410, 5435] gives 4.65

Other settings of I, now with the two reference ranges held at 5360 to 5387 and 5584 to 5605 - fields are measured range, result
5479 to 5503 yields -0.043 mag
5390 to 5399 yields 0.092 mag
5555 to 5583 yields -0.031 mag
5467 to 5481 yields -0.045 mag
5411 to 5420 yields 0.010 mag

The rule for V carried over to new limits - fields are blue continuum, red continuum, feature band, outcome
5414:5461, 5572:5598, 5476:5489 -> 0.025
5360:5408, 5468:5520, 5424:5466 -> -0.007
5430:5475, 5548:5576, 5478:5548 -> -0.035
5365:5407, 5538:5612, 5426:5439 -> 0.014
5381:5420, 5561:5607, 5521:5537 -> -0.027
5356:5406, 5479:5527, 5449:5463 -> -0.008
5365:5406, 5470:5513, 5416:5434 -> -0.028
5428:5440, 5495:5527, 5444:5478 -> -0.044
